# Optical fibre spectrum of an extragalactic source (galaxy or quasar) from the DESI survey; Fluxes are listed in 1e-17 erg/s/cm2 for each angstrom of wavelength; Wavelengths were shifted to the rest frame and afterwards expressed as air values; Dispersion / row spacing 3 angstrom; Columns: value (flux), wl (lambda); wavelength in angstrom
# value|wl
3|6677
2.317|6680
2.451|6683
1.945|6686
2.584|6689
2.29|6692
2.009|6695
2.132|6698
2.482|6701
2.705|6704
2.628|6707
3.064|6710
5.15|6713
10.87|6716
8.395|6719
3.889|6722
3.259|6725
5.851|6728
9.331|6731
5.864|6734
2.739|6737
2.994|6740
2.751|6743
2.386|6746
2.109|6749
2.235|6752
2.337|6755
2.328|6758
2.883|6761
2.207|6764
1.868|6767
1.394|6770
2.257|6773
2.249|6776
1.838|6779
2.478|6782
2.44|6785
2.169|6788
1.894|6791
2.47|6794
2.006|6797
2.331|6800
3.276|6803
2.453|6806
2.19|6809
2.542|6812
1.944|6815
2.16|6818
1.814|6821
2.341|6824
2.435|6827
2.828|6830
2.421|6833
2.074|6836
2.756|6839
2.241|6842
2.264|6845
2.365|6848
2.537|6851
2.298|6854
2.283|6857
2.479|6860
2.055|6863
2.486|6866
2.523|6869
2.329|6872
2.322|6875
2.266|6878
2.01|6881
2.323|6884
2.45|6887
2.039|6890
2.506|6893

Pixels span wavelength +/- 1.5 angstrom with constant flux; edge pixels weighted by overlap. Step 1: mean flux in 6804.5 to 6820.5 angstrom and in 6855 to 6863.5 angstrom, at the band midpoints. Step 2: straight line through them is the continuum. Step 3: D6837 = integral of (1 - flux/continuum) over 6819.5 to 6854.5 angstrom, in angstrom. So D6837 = -1.5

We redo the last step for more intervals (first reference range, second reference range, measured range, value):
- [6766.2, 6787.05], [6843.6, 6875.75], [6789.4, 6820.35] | -1.9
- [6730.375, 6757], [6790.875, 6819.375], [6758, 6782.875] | 6.8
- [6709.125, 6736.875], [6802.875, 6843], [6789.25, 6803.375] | 4.3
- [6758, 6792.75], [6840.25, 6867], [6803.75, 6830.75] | -0.7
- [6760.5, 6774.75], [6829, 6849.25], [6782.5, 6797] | -0.4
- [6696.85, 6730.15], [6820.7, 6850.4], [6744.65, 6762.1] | 6.9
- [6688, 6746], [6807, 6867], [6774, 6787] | 3.9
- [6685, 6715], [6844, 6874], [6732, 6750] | -4.0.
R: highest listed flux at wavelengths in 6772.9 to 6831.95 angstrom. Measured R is 3.276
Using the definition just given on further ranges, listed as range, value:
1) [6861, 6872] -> 2.523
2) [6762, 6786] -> 2.478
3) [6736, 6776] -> 2.994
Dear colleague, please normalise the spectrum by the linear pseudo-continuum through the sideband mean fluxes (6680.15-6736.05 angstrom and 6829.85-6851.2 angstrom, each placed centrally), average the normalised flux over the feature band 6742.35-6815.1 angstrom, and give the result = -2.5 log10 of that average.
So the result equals 0.37 mag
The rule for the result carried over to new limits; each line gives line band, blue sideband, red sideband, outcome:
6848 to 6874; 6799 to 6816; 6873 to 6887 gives -0.03 mag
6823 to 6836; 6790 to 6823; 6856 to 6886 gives -0.08 mag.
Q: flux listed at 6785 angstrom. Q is 2.44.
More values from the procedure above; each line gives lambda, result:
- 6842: 2.241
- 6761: 2.883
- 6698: 2.132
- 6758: 2.328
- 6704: 2.705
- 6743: 2.751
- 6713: 5.15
